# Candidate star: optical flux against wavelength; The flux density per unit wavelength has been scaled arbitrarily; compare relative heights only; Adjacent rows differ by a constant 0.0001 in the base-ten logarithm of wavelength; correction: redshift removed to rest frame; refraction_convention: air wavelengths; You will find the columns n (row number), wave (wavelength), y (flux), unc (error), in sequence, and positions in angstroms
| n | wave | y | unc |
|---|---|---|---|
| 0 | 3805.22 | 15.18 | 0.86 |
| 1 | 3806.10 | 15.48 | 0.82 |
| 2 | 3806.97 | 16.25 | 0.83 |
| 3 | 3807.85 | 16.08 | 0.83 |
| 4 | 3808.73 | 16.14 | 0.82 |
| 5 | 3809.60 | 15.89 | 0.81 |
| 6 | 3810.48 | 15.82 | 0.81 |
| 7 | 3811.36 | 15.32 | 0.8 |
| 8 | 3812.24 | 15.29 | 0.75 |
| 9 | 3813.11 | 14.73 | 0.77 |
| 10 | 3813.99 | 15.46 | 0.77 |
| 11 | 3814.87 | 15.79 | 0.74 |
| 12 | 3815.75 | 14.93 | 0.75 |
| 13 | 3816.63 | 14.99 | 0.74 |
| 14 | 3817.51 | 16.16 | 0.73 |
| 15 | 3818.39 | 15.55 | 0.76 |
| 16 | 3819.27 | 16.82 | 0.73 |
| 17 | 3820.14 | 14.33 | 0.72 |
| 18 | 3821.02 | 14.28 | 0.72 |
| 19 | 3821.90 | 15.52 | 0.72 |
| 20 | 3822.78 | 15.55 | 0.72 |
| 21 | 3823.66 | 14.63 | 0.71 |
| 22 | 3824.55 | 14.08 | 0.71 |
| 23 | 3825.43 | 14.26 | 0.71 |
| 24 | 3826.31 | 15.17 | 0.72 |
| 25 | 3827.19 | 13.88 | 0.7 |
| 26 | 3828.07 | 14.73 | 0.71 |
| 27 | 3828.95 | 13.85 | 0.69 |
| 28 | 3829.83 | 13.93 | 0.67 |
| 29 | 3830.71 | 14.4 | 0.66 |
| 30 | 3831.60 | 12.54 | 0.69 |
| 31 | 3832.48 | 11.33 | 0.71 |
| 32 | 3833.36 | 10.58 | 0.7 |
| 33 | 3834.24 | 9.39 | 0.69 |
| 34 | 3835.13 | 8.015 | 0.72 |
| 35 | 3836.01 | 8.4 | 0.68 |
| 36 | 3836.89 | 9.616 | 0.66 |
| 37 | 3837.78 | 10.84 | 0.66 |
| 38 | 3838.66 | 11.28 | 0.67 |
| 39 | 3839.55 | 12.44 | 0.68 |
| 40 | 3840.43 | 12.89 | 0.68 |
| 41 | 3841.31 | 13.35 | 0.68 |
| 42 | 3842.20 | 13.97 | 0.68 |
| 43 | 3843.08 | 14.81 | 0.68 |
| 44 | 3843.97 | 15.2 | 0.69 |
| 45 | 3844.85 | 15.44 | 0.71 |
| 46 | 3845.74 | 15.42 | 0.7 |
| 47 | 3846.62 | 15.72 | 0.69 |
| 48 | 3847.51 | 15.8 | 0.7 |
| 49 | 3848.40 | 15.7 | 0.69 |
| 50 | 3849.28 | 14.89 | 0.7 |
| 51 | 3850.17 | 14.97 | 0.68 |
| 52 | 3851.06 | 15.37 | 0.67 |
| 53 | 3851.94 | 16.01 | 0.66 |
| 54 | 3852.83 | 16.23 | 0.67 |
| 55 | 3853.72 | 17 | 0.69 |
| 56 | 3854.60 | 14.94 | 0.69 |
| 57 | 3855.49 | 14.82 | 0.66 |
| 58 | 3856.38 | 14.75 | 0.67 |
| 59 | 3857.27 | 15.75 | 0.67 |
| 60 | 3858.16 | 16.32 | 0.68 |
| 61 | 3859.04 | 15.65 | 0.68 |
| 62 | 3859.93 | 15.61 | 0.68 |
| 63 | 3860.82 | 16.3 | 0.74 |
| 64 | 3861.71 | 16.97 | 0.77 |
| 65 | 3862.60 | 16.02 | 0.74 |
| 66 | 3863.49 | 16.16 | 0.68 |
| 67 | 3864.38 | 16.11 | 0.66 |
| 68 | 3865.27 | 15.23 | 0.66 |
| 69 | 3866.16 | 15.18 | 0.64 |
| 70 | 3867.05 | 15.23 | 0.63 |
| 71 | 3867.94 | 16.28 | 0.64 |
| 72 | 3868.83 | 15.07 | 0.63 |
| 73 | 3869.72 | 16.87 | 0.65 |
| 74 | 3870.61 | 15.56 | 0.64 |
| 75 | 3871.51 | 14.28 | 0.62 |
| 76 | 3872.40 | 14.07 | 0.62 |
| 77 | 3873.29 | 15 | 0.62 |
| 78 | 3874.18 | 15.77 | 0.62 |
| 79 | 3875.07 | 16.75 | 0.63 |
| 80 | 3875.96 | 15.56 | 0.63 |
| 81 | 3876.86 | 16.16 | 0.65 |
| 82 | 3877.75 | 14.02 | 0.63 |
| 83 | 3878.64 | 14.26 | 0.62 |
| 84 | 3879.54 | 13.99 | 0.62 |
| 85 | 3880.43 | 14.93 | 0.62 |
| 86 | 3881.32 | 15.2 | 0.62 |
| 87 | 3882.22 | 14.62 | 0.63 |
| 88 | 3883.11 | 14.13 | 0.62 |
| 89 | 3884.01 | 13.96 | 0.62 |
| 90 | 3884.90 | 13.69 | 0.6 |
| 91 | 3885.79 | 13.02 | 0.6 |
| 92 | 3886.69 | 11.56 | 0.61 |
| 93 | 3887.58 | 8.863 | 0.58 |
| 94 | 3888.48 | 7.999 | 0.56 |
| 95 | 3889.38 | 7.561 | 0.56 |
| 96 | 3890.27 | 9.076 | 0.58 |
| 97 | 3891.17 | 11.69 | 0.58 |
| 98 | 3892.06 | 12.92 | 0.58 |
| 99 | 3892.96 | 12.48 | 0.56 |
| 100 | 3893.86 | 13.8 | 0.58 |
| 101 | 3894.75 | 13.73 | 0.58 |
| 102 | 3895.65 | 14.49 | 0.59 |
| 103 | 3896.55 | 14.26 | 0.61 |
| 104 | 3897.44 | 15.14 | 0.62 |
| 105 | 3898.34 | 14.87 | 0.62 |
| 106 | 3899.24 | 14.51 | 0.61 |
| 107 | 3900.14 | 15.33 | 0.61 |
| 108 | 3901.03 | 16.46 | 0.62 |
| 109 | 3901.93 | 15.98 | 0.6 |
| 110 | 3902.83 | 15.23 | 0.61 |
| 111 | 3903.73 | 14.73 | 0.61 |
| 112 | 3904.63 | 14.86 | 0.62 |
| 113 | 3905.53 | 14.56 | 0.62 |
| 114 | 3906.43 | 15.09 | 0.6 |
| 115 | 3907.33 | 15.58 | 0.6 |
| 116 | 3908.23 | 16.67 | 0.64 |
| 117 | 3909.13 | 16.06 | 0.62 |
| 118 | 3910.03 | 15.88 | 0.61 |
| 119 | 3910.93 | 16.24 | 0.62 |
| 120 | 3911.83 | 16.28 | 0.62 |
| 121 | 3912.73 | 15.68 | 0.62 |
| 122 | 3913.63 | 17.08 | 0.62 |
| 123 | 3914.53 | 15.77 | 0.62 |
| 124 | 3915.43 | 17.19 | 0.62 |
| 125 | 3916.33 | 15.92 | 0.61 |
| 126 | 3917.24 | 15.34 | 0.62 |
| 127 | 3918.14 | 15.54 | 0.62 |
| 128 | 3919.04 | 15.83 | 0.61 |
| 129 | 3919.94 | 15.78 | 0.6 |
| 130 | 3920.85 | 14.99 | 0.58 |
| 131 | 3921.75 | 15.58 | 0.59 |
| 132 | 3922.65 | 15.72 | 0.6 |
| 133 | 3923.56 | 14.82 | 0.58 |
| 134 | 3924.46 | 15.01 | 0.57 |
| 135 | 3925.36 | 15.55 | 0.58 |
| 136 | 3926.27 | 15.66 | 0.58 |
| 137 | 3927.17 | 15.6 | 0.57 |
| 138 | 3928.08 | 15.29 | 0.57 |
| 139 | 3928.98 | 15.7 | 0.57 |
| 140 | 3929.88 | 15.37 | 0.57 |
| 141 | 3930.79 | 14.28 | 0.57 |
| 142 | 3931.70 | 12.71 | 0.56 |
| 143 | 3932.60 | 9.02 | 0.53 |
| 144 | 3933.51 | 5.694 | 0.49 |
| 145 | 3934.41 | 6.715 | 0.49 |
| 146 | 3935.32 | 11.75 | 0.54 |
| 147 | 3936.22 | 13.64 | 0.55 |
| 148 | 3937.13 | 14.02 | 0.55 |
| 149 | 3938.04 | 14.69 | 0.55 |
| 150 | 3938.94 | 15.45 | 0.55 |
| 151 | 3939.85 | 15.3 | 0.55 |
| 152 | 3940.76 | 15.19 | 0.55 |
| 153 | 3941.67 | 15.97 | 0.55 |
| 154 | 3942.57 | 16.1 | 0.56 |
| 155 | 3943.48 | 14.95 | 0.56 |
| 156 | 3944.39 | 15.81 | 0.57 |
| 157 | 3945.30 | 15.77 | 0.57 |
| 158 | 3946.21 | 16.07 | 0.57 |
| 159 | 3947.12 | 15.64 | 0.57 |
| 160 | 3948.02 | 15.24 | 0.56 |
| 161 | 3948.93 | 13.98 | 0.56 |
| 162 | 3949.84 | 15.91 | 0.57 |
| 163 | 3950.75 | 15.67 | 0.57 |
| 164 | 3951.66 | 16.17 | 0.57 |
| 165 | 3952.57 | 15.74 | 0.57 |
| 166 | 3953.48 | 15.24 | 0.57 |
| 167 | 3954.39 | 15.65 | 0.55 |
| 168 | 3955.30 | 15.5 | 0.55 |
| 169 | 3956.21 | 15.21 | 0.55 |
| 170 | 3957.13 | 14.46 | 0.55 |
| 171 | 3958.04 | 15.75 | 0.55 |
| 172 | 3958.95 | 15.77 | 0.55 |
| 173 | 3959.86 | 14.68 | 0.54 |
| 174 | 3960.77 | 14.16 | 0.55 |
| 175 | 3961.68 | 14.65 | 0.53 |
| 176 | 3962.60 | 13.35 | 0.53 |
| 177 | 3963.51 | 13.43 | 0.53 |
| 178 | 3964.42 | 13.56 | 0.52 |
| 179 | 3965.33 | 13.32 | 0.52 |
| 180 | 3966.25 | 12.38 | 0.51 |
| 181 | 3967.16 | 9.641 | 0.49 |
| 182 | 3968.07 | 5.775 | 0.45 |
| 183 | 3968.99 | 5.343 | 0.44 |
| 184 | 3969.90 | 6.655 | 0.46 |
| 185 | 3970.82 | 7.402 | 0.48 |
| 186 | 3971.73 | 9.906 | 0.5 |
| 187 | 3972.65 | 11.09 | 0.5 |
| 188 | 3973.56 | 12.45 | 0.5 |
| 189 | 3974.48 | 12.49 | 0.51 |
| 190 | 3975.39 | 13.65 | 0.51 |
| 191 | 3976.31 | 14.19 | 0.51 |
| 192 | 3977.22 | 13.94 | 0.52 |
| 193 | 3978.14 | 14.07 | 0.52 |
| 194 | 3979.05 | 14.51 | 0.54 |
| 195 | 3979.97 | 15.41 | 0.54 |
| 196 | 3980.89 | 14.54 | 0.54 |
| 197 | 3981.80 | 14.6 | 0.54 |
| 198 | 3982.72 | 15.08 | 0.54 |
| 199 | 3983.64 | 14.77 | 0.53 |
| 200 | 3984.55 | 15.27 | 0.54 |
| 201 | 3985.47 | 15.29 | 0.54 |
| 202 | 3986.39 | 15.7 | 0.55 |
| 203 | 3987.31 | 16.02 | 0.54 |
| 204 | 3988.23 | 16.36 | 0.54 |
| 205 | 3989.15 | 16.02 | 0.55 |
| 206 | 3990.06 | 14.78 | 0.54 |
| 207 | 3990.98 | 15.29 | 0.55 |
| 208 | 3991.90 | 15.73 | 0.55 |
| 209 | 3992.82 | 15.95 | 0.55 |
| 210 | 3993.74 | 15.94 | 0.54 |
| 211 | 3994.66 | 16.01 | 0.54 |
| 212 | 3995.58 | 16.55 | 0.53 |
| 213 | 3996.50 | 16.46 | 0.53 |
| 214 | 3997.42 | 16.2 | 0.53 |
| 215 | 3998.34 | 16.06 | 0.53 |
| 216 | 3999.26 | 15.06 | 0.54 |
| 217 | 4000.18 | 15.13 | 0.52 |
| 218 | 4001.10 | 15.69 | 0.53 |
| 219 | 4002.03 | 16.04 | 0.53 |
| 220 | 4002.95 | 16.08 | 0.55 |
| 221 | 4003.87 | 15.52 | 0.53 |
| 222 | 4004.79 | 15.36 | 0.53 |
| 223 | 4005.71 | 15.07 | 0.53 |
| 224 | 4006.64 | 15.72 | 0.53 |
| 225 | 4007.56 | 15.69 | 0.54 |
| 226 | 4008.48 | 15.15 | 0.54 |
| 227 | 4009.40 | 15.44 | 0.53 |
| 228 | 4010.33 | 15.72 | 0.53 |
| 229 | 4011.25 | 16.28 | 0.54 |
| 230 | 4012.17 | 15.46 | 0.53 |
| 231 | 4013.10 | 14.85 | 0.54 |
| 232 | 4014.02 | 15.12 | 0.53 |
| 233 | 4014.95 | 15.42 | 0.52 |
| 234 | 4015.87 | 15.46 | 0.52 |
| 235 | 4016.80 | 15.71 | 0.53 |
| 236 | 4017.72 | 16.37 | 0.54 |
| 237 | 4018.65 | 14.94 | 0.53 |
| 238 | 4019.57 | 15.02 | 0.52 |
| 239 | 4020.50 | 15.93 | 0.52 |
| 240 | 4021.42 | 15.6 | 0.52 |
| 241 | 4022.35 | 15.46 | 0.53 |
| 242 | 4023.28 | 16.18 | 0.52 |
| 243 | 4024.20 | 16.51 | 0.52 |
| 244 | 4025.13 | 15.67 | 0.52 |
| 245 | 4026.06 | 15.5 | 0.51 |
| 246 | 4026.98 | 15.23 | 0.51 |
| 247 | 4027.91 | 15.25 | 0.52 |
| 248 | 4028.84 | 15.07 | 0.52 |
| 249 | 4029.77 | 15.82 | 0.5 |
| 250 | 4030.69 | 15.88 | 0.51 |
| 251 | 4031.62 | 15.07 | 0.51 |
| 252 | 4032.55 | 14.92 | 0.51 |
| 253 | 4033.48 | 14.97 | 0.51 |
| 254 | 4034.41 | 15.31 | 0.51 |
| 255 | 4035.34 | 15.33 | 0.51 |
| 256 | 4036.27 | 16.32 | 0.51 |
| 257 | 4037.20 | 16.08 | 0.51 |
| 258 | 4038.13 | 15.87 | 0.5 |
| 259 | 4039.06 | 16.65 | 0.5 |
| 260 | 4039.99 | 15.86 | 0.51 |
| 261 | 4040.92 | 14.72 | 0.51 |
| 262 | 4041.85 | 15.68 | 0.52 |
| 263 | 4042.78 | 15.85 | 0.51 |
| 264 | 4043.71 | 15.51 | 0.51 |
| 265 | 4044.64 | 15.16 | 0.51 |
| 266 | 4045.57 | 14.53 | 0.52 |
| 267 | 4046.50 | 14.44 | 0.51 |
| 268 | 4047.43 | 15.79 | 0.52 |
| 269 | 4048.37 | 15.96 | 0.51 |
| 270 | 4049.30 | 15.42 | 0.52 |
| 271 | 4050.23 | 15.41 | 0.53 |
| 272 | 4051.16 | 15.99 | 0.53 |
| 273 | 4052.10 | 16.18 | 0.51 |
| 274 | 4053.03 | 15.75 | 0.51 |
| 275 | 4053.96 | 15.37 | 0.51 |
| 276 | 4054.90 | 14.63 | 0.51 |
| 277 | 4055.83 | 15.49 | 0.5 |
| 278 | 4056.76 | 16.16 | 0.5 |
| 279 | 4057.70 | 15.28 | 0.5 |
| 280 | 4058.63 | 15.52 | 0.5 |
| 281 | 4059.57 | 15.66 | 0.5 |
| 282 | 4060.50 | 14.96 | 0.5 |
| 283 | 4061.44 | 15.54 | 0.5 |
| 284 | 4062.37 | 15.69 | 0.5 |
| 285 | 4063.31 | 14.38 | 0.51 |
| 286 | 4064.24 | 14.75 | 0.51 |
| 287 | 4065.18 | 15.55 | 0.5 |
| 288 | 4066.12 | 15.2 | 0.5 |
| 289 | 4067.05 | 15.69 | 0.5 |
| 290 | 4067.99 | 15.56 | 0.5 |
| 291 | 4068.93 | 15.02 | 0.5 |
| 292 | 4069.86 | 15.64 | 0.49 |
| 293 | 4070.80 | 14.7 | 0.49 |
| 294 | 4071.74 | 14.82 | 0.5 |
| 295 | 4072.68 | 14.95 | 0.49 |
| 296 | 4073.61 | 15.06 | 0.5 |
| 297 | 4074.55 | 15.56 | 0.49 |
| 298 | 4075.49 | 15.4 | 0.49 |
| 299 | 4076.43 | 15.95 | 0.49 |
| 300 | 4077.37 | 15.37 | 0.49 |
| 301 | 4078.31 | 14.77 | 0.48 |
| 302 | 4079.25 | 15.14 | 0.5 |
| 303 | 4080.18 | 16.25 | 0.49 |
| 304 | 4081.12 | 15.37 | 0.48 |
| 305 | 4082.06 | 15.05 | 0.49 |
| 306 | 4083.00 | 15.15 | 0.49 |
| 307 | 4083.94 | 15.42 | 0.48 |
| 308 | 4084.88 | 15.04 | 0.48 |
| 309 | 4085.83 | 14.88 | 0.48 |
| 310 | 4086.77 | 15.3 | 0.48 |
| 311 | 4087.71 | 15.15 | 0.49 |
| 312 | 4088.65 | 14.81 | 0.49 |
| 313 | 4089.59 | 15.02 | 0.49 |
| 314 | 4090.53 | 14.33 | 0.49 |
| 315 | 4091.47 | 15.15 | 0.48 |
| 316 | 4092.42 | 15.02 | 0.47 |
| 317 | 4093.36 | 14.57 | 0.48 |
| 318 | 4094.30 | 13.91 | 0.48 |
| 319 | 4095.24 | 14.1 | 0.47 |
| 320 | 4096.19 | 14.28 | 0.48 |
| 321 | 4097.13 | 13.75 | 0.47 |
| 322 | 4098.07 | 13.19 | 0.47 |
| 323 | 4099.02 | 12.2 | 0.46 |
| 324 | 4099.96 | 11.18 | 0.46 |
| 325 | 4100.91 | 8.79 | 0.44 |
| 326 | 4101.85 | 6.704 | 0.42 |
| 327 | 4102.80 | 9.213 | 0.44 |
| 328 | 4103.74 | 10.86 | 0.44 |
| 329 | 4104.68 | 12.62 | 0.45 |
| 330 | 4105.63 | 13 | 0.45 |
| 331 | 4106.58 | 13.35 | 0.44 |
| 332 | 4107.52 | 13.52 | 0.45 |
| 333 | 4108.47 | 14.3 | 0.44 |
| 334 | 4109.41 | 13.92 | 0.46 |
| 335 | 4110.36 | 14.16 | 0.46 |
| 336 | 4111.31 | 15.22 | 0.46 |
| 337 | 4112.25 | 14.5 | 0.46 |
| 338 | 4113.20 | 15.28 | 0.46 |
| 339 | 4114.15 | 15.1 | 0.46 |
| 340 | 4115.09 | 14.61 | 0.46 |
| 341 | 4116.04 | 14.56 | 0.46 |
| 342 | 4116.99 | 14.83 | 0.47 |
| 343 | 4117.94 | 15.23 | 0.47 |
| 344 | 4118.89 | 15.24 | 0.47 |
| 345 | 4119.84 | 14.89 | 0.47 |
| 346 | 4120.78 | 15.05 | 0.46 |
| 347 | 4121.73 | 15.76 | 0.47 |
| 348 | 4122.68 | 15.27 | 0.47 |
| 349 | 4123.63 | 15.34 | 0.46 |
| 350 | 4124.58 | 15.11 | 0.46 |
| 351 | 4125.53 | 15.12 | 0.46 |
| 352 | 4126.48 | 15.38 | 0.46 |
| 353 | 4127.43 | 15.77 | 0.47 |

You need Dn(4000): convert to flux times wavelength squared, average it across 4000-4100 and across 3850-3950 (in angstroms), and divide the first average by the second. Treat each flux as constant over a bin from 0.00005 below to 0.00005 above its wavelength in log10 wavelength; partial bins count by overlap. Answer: 1.12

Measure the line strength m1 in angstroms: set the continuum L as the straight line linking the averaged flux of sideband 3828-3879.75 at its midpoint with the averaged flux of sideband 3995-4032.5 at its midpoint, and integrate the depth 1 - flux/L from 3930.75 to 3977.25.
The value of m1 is 5.83 angstroms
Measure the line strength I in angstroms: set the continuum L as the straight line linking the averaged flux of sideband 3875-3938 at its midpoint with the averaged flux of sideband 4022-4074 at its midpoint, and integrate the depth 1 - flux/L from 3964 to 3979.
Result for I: 3.74 angstroms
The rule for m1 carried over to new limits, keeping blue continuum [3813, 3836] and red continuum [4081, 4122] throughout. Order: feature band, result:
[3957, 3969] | 1.0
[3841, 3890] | -3.0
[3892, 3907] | -0.8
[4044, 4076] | -3.2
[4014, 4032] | -2.1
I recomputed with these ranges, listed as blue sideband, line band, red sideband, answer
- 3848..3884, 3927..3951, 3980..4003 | 2.21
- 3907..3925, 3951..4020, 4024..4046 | 5.23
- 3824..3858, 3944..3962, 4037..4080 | -0.93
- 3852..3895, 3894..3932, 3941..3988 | -3.22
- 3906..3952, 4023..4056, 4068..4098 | -1.26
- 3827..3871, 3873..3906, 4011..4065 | 1.76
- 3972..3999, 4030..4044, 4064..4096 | -0.54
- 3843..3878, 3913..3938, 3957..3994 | 0.21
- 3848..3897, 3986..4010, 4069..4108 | -2.56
